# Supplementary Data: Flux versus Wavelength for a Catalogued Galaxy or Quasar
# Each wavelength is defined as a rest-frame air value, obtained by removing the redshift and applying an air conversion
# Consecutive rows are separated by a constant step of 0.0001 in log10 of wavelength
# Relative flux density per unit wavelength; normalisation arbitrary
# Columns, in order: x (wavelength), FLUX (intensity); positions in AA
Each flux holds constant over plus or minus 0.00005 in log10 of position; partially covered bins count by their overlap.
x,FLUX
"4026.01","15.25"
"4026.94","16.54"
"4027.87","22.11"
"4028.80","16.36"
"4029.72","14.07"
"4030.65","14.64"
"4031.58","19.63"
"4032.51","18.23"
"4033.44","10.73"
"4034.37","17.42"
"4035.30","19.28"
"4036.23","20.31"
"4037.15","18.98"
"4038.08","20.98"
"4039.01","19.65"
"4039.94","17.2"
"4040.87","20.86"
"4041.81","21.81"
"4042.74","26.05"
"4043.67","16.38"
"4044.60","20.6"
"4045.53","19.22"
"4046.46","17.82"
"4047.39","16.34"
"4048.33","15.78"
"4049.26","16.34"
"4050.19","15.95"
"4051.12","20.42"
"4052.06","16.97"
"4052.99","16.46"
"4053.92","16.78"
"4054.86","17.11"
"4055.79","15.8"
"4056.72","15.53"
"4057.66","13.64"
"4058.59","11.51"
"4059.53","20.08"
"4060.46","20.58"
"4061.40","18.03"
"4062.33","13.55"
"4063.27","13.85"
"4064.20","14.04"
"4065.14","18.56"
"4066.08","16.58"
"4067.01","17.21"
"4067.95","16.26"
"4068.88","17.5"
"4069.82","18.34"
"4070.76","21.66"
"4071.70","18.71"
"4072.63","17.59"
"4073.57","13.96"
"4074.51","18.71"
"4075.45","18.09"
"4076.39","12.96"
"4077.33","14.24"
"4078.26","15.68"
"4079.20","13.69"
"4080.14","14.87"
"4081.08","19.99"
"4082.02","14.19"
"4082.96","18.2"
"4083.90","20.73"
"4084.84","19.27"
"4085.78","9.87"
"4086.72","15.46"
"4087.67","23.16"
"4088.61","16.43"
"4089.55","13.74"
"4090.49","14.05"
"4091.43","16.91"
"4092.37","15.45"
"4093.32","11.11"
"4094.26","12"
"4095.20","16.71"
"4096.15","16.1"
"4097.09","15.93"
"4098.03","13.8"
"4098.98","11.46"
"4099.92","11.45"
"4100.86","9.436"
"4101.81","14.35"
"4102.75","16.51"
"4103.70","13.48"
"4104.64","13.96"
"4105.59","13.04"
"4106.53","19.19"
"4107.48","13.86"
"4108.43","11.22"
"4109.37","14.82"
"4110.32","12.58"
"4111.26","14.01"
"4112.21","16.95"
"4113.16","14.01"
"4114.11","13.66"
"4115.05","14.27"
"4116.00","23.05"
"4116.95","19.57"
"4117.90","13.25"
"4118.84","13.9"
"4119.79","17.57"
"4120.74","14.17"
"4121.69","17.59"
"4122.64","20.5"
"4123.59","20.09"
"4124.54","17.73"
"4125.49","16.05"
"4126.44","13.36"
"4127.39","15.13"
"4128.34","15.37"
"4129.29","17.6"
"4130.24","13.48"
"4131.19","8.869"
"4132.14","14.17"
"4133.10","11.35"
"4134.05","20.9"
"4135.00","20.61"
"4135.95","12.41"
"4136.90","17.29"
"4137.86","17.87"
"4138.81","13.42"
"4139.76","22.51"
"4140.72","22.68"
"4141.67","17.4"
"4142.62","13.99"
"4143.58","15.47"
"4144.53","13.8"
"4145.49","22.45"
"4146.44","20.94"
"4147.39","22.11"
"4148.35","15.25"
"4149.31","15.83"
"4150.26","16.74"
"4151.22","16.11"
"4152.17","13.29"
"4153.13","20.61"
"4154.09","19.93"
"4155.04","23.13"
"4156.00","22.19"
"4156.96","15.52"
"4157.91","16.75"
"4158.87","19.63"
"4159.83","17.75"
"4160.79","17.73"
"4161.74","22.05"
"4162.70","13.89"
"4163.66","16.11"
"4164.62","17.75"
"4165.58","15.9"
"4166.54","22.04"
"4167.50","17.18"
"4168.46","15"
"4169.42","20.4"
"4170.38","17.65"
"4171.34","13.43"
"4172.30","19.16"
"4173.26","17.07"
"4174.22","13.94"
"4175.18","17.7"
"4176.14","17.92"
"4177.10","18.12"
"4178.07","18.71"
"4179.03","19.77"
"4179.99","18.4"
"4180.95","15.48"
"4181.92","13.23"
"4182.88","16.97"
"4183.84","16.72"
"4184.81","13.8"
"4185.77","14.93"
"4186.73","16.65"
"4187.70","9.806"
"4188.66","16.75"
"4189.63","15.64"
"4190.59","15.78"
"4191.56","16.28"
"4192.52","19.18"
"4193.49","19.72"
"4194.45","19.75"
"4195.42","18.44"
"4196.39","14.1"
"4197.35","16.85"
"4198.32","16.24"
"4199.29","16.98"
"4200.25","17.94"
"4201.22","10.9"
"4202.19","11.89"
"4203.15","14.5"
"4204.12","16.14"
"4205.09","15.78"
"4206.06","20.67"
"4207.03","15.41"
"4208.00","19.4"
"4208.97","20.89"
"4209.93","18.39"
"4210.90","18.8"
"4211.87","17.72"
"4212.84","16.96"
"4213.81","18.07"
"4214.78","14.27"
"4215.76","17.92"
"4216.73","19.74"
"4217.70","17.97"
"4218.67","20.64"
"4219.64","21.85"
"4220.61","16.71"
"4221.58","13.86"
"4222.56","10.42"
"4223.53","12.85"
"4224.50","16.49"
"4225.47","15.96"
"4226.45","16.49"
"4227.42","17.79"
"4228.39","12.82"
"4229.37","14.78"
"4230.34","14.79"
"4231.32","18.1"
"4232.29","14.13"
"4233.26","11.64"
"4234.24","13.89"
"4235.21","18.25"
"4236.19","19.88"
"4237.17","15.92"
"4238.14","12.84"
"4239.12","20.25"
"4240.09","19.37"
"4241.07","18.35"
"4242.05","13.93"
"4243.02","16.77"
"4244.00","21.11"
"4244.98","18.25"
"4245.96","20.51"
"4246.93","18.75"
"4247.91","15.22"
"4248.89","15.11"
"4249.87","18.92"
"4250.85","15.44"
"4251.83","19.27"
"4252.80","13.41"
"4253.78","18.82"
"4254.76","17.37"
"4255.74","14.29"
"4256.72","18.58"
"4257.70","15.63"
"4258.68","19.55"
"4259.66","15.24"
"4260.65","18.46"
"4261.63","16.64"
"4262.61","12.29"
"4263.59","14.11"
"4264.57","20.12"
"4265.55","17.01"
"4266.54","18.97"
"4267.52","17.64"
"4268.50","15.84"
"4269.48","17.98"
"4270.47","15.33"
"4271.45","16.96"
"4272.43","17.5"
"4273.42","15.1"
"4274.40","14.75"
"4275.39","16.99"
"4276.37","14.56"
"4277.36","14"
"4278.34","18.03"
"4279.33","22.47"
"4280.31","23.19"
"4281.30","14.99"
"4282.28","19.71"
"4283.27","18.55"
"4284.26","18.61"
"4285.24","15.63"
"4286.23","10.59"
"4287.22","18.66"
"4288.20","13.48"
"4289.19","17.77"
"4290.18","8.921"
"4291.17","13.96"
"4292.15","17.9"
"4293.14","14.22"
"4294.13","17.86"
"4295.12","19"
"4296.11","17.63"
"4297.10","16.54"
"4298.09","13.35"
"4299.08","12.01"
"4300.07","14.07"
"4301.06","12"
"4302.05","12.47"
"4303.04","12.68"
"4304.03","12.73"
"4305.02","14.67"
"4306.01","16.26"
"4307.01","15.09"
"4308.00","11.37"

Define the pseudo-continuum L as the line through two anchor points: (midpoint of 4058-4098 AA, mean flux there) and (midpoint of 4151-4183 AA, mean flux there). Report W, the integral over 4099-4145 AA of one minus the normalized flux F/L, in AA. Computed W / 3.9 AA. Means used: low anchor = 16.3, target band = 15.5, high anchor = 17.7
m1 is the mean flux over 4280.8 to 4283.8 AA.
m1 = 17.7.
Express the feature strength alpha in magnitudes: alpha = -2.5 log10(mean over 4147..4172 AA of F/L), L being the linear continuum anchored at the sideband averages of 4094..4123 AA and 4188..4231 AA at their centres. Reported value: -0.13 mag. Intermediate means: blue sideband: 14.9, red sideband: 16.7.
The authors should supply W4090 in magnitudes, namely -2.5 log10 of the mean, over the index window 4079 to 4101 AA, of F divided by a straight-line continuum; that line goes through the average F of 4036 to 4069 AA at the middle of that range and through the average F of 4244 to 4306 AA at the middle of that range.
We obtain 0.14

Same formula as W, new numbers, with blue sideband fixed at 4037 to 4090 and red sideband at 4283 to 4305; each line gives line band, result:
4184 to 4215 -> -1.3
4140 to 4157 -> -2.0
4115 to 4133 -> 0.7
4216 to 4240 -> -1.0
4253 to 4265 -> -1.1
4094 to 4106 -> 2.2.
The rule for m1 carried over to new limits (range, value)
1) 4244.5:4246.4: 19.3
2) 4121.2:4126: 18.3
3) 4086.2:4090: 17.1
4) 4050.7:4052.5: 18.6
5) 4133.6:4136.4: 18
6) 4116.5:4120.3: 16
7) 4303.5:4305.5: 13.7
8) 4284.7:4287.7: 15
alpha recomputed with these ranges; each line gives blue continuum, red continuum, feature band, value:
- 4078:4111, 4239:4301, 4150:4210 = -0.086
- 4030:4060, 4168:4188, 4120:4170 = -0.033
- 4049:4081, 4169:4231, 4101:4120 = 0.107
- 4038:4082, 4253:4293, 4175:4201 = 0.013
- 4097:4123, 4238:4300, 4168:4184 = -0.093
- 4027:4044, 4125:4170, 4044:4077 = 0.083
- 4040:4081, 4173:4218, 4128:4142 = 0.035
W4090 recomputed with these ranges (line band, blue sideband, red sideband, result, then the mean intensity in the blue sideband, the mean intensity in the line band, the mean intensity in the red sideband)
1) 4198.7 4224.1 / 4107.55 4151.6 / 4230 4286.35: -0.01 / 16.3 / 16.8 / 16.9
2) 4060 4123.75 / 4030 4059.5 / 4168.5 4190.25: 0.10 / 17.7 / 15.8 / 16.4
